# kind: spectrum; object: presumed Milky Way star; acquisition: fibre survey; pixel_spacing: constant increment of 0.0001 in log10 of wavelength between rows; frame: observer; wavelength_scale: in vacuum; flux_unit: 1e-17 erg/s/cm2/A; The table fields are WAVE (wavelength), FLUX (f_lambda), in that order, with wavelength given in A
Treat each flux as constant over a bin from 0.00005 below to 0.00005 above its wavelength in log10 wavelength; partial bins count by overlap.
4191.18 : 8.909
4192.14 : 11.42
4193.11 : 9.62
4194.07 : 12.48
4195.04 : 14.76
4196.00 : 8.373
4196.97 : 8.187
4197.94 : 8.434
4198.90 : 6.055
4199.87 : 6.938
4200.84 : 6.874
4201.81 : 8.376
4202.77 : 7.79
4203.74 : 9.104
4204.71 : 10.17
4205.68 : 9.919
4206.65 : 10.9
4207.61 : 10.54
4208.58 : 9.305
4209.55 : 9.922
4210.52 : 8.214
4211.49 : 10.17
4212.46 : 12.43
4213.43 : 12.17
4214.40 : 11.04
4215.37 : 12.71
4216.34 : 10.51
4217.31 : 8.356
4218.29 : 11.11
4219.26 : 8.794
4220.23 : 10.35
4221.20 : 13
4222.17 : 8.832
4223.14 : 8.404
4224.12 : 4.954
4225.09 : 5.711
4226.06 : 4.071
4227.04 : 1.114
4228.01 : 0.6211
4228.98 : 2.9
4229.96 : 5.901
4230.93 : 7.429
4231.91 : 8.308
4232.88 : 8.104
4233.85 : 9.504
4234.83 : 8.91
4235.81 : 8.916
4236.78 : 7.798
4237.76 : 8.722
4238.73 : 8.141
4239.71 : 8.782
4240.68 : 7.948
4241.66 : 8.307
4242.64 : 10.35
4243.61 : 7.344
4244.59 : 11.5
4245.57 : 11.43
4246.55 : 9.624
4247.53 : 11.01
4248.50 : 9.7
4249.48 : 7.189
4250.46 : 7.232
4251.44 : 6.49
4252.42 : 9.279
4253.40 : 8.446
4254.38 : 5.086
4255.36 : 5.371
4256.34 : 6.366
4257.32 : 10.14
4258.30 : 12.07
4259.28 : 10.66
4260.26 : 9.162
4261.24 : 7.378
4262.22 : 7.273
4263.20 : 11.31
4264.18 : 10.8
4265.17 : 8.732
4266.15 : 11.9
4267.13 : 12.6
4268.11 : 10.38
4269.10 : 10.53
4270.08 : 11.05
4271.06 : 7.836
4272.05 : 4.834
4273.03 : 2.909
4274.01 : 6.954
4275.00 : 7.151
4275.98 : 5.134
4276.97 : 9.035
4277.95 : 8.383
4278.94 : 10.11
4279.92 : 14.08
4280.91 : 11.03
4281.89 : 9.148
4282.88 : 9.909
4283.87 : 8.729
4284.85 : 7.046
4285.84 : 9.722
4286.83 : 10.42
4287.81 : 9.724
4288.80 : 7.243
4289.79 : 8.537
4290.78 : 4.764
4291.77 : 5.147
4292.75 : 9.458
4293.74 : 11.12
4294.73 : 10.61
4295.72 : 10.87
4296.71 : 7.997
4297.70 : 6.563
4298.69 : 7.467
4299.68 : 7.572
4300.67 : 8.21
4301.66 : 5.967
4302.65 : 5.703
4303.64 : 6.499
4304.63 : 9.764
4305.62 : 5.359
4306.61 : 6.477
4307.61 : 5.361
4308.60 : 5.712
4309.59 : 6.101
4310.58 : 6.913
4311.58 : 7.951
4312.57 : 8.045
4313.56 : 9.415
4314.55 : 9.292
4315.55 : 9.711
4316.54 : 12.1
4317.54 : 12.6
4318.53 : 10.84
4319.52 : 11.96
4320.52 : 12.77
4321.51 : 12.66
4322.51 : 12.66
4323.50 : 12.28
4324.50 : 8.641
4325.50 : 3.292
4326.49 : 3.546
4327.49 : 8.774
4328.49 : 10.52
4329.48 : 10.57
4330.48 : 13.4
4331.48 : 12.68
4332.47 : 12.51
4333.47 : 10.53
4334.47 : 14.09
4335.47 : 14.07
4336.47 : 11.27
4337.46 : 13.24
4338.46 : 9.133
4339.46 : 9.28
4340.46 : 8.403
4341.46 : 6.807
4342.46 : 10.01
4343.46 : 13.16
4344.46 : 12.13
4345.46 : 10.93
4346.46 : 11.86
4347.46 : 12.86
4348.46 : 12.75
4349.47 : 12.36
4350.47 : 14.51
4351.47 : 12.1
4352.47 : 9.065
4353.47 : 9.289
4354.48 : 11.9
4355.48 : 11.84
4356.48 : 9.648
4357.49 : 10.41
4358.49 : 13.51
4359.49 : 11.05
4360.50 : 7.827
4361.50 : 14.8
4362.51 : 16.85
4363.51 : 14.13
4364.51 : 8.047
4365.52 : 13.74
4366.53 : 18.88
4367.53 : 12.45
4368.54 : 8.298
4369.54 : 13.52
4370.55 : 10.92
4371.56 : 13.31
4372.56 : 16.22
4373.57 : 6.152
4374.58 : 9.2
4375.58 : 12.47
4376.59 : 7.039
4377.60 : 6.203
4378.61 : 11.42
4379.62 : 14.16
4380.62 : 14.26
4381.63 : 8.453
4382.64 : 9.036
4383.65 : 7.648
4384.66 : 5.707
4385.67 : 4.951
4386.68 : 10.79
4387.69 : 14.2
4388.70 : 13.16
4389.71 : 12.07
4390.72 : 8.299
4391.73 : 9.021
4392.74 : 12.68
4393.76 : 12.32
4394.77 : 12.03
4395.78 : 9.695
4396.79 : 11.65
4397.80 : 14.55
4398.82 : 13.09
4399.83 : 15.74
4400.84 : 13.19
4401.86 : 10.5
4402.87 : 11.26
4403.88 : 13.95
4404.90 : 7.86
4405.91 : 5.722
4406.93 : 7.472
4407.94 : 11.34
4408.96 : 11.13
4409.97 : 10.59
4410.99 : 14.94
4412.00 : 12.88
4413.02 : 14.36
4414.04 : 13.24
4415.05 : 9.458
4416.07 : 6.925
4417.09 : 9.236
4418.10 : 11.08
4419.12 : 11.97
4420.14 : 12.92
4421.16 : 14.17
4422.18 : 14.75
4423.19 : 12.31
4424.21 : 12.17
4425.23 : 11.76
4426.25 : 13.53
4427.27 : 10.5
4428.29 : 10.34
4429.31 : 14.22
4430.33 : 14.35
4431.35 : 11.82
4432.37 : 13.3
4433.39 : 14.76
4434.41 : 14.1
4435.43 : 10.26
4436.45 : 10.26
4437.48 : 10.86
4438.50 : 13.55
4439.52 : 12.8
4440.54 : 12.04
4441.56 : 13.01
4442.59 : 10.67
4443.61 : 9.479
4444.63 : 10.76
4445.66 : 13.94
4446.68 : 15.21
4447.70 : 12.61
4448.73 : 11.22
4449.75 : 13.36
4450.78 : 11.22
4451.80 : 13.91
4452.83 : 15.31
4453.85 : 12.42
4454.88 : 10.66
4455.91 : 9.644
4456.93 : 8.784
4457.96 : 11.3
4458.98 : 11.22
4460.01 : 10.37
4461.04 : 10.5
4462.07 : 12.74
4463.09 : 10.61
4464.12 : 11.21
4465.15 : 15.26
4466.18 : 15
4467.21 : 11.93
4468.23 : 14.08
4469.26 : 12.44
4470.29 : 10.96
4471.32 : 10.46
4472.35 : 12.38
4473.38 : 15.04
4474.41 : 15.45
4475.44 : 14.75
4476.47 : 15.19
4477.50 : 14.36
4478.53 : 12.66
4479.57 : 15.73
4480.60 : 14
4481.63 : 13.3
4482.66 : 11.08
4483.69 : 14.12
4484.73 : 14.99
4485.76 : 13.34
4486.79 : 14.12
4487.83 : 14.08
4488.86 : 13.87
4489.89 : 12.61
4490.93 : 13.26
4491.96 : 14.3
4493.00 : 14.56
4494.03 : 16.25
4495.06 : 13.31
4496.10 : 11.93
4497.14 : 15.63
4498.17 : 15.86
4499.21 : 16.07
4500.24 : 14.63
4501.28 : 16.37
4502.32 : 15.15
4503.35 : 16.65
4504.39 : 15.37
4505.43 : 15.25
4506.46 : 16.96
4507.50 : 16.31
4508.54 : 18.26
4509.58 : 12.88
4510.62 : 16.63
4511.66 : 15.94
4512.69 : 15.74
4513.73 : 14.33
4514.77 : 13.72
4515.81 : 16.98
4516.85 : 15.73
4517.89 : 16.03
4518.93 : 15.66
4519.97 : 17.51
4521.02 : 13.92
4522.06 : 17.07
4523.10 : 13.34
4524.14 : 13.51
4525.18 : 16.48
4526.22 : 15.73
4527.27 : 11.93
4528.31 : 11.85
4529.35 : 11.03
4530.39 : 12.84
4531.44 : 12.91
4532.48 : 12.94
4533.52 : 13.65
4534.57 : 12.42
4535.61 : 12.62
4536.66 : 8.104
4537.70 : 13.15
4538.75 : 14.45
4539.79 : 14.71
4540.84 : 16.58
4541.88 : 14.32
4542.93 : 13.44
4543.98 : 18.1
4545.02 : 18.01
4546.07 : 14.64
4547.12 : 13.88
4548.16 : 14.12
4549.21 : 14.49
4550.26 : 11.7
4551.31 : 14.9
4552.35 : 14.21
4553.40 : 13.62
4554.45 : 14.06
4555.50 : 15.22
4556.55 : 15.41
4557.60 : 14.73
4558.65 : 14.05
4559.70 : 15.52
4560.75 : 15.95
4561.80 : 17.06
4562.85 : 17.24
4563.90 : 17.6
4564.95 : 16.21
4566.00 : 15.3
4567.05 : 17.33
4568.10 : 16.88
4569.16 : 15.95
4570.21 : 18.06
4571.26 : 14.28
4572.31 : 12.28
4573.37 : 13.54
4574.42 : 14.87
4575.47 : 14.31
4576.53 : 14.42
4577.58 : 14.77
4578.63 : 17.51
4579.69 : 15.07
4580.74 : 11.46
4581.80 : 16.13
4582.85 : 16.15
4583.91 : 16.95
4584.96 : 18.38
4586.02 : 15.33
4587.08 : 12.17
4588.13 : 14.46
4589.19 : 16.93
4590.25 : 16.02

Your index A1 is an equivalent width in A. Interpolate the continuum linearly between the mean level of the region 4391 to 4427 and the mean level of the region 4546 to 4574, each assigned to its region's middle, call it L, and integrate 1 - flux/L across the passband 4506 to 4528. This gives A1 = -2.0 A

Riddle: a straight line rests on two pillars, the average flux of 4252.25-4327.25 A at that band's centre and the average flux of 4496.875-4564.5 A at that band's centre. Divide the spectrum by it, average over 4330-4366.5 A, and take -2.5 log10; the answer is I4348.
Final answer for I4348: -0.16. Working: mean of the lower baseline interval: 8.65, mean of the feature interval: 11.8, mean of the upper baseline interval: 14.8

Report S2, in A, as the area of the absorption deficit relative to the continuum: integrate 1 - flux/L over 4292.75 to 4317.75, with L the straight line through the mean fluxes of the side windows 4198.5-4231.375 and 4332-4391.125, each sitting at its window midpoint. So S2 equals 5.0 A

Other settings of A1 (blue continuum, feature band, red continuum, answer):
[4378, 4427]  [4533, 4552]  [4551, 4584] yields 0.84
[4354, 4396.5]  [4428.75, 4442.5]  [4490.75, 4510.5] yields 0.51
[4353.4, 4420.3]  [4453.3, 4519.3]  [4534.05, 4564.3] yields -2.84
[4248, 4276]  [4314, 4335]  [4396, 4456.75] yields -1.96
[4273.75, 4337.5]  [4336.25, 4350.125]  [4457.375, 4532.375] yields -1.25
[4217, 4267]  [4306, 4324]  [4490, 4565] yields 0.71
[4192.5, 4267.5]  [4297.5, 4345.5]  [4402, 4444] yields 3.62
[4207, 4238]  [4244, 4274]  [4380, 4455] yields 0.37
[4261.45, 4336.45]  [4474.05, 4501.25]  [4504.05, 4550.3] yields -1.21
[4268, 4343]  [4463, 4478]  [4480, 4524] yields 0.68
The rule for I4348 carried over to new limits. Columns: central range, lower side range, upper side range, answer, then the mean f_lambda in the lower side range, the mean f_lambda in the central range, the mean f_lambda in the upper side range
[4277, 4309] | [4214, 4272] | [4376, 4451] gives 0.14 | 8.57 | 8.29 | 11.5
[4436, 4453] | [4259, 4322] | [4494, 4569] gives 0.03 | 8.75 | 12.3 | 14.9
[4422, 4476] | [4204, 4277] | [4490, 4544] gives 0.07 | 8.63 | 12.4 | 14.6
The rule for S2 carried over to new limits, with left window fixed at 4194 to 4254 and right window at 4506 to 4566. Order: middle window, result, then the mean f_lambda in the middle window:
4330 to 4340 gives -1.1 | 12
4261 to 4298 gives 3.3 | 8.87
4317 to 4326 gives -0.2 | 10.9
